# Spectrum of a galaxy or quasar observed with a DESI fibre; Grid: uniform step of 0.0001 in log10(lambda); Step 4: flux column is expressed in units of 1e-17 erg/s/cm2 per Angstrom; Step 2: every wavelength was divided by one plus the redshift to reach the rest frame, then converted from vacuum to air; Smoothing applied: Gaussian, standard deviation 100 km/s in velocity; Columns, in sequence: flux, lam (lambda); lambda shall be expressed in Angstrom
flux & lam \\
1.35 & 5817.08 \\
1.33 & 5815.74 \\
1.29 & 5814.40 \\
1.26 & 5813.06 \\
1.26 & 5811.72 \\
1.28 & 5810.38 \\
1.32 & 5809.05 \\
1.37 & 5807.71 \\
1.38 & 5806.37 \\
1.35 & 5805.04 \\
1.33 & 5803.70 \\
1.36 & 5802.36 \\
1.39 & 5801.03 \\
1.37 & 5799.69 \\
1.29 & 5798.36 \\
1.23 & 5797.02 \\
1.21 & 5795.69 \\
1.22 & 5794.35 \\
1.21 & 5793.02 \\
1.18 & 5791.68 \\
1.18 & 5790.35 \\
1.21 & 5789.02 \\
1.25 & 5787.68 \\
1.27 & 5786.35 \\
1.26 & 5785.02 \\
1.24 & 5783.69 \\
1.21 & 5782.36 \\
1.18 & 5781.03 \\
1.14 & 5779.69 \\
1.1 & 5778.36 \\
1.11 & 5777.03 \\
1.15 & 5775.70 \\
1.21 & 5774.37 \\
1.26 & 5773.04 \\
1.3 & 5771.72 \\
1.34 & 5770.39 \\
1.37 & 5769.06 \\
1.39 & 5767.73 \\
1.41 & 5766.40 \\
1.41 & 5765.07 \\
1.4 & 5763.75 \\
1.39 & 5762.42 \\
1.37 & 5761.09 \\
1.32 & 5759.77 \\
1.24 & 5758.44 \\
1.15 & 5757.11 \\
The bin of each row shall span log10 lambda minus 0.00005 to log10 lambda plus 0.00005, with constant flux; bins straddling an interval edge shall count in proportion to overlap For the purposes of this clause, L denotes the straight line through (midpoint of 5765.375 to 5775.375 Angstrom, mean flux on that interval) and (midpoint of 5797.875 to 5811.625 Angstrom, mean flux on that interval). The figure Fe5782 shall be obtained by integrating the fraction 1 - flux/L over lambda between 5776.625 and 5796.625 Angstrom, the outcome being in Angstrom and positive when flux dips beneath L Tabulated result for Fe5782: 1.98 Angstrom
